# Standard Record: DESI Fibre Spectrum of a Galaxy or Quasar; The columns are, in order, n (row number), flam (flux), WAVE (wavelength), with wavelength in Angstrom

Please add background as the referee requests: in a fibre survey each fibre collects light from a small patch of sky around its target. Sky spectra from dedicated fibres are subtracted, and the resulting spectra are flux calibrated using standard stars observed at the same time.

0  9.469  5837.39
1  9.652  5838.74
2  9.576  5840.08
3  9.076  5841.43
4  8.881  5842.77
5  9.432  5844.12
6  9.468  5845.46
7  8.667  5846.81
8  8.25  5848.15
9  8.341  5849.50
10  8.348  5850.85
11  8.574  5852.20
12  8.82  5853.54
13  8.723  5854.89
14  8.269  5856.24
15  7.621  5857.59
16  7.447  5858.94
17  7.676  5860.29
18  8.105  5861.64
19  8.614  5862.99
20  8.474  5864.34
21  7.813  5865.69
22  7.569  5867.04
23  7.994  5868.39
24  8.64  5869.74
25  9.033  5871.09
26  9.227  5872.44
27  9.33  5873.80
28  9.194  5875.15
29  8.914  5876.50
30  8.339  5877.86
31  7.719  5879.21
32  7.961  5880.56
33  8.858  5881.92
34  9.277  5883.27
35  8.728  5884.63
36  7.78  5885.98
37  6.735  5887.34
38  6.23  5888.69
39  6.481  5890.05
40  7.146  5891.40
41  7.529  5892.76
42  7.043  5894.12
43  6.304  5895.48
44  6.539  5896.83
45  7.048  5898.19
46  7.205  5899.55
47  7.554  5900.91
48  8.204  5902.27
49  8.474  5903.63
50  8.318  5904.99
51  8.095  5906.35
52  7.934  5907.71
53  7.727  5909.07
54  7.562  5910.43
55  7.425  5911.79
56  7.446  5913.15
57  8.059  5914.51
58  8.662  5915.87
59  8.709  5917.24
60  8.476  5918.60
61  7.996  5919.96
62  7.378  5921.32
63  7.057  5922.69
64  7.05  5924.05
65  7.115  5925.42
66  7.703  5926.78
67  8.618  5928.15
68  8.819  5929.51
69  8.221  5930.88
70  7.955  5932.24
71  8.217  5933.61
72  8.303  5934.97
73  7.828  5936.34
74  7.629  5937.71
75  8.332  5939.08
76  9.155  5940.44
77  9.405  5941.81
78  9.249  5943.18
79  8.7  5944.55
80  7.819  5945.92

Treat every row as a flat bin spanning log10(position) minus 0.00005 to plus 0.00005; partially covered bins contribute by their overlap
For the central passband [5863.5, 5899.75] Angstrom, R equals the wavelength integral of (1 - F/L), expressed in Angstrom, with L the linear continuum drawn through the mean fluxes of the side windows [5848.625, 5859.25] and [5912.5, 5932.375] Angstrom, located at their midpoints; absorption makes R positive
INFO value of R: 1.1 Angstrom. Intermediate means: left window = 8.29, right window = 7.95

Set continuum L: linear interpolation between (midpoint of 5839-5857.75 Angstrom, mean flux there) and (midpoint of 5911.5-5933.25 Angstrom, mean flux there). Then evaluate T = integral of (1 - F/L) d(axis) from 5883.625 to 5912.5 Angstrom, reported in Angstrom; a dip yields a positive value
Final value 2.6 Angstrom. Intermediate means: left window 8.77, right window 7.93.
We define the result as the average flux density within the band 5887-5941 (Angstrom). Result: 7.71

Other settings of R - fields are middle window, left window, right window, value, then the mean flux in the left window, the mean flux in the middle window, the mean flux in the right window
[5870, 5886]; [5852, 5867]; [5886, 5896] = -2.9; 8.16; 8.73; 6.85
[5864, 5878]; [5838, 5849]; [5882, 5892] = -0.8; 9.11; 8.61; 7.57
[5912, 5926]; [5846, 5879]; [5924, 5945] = 0.9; 8.41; 7.79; 8.3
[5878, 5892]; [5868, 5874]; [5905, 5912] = 1.2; 8.84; 7.72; 7.83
